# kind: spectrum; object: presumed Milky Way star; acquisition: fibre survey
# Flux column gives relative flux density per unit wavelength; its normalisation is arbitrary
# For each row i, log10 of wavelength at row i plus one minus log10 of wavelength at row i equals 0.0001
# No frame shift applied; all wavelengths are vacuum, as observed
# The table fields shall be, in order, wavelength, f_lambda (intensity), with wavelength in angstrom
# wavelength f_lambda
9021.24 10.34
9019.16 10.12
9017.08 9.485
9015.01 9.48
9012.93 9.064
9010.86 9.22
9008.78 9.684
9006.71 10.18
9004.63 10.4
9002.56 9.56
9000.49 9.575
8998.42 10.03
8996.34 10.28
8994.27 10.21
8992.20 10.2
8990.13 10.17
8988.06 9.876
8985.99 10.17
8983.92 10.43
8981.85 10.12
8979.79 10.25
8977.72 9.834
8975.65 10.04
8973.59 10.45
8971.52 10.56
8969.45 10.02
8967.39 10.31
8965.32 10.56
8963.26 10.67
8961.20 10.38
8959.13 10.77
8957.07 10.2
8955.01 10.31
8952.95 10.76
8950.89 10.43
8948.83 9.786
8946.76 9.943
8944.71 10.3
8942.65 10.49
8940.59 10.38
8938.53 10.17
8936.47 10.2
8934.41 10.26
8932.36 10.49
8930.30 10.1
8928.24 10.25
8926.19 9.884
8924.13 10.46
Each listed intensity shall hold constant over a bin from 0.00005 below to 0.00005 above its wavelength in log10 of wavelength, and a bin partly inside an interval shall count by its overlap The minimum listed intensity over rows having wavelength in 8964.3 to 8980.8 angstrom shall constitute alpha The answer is 9.834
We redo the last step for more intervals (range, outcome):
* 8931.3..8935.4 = 10.26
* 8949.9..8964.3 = 10.2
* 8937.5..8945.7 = 10.17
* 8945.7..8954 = 9.786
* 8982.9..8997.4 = 9.876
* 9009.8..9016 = 9.064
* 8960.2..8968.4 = 10.31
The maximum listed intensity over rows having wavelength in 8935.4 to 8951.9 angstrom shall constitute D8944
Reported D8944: 10.49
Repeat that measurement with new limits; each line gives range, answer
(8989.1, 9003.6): 10.28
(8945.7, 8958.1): 10.76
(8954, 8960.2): 10.77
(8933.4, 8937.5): 10.26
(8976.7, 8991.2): 10.43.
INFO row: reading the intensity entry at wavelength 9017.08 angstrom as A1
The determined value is 9.485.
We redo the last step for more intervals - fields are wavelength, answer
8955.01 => 10.31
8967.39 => 10.31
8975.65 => 10.04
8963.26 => 10.67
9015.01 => 9.48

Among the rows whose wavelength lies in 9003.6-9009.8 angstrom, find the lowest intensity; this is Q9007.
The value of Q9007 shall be 9.684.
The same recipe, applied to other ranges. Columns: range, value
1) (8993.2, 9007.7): 9.56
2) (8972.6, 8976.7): 10.04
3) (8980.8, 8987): 10.12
